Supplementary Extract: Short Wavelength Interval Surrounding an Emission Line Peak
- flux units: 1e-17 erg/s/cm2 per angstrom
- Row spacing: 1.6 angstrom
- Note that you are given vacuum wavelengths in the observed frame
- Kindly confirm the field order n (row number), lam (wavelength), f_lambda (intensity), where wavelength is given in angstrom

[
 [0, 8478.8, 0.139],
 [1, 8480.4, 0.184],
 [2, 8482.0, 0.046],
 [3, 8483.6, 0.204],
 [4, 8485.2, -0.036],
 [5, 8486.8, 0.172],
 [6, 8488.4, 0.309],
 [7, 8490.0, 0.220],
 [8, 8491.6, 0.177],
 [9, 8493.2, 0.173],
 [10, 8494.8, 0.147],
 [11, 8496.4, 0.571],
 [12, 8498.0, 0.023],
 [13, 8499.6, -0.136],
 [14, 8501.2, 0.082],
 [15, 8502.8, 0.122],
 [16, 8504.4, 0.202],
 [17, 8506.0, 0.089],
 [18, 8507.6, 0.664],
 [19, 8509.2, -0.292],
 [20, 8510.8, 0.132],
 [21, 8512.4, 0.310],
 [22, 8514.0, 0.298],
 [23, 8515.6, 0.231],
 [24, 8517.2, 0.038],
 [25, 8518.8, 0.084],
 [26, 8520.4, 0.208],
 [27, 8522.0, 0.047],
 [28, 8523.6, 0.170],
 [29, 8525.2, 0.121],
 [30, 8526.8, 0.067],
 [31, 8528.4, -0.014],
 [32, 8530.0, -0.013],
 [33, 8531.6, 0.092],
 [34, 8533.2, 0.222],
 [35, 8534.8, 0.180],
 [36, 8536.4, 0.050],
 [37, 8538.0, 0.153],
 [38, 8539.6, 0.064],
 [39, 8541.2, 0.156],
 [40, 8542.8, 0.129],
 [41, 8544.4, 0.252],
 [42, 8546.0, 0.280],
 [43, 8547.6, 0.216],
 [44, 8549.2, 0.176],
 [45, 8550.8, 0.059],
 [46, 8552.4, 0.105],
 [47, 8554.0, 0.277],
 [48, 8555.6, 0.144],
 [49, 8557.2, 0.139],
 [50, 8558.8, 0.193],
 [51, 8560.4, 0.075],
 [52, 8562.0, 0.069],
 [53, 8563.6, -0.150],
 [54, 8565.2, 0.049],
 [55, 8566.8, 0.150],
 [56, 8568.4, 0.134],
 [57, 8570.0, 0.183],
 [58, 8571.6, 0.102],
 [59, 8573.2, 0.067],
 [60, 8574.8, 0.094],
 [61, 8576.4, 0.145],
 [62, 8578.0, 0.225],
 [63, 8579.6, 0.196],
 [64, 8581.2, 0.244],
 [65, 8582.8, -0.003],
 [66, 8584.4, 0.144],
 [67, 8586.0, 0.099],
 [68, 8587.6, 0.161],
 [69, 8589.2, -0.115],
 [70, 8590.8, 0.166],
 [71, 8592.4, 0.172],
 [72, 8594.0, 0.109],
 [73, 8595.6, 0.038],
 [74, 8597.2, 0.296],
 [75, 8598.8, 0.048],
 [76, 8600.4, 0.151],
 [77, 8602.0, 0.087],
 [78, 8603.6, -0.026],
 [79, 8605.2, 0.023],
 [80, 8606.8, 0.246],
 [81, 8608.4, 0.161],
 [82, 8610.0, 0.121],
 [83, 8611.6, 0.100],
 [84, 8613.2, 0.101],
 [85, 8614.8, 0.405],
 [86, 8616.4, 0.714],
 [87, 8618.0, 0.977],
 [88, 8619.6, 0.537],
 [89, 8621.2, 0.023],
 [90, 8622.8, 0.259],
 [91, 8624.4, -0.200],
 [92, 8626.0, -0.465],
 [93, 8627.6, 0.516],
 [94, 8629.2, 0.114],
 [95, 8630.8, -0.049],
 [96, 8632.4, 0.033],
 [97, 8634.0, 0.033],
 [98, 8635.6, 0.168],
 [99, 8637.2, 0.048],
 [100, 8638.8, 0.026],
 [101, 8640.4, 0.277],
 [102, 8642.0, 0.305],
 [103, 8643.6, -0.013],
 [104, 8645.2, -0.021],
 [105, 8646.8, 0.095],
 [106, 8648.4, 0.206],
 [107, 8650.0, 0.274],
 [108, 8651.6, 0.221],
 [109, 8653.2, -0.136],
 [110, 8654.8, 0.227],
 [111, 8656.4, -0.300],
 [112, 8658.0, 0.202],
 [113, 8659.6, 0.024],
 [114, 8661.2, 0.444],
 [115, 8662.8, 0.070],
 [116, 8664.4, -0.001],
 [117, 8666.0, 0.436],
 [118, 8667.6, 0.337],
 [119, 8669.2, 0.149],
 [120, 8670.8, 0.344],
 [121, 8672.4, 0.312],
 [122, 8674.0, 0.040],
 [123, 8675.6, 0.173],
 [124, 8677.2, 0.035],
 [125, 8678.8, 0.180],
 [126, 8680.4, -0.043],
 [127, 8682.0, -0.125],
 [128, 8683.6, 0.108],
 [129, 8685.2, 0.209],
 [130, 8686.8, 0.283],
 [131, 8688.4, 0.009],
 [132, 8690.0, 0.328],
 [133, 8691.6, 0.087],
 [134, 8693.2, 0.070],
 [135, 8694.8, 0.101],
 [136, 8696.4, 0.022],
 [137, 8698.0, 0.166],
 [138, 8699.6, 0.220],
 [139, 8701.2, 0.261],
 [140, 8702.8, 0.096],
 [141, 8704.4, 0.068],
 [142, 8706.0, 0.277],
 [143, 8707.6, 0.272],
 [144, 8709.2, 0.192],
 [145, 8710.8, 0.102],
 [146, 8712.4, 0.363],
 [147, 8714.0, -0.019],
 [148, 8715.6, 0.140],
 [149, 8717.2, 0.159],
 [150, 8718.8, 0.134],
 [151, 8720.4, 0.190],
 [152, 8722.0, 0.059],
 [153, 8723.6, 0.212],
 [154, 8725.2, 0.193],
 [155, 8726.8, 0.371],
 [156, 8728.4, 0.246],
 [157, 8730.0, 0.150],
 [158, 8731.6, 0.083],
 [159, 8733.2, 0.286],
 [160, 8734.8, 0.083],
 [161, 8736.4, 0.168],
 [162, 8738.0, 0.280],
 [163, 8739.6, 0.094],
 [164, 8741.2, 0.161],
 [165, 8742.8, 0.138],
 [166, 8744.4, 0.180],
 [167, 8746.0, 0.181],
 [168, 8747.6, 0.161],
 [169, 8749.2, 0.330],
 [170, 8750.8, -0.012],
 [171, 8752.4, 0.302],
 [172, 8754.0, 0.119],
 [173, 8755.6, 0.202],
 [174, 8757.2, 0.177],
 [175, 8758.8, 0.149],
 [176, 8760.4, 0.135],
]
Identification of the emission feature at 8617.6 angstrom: H-gamma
